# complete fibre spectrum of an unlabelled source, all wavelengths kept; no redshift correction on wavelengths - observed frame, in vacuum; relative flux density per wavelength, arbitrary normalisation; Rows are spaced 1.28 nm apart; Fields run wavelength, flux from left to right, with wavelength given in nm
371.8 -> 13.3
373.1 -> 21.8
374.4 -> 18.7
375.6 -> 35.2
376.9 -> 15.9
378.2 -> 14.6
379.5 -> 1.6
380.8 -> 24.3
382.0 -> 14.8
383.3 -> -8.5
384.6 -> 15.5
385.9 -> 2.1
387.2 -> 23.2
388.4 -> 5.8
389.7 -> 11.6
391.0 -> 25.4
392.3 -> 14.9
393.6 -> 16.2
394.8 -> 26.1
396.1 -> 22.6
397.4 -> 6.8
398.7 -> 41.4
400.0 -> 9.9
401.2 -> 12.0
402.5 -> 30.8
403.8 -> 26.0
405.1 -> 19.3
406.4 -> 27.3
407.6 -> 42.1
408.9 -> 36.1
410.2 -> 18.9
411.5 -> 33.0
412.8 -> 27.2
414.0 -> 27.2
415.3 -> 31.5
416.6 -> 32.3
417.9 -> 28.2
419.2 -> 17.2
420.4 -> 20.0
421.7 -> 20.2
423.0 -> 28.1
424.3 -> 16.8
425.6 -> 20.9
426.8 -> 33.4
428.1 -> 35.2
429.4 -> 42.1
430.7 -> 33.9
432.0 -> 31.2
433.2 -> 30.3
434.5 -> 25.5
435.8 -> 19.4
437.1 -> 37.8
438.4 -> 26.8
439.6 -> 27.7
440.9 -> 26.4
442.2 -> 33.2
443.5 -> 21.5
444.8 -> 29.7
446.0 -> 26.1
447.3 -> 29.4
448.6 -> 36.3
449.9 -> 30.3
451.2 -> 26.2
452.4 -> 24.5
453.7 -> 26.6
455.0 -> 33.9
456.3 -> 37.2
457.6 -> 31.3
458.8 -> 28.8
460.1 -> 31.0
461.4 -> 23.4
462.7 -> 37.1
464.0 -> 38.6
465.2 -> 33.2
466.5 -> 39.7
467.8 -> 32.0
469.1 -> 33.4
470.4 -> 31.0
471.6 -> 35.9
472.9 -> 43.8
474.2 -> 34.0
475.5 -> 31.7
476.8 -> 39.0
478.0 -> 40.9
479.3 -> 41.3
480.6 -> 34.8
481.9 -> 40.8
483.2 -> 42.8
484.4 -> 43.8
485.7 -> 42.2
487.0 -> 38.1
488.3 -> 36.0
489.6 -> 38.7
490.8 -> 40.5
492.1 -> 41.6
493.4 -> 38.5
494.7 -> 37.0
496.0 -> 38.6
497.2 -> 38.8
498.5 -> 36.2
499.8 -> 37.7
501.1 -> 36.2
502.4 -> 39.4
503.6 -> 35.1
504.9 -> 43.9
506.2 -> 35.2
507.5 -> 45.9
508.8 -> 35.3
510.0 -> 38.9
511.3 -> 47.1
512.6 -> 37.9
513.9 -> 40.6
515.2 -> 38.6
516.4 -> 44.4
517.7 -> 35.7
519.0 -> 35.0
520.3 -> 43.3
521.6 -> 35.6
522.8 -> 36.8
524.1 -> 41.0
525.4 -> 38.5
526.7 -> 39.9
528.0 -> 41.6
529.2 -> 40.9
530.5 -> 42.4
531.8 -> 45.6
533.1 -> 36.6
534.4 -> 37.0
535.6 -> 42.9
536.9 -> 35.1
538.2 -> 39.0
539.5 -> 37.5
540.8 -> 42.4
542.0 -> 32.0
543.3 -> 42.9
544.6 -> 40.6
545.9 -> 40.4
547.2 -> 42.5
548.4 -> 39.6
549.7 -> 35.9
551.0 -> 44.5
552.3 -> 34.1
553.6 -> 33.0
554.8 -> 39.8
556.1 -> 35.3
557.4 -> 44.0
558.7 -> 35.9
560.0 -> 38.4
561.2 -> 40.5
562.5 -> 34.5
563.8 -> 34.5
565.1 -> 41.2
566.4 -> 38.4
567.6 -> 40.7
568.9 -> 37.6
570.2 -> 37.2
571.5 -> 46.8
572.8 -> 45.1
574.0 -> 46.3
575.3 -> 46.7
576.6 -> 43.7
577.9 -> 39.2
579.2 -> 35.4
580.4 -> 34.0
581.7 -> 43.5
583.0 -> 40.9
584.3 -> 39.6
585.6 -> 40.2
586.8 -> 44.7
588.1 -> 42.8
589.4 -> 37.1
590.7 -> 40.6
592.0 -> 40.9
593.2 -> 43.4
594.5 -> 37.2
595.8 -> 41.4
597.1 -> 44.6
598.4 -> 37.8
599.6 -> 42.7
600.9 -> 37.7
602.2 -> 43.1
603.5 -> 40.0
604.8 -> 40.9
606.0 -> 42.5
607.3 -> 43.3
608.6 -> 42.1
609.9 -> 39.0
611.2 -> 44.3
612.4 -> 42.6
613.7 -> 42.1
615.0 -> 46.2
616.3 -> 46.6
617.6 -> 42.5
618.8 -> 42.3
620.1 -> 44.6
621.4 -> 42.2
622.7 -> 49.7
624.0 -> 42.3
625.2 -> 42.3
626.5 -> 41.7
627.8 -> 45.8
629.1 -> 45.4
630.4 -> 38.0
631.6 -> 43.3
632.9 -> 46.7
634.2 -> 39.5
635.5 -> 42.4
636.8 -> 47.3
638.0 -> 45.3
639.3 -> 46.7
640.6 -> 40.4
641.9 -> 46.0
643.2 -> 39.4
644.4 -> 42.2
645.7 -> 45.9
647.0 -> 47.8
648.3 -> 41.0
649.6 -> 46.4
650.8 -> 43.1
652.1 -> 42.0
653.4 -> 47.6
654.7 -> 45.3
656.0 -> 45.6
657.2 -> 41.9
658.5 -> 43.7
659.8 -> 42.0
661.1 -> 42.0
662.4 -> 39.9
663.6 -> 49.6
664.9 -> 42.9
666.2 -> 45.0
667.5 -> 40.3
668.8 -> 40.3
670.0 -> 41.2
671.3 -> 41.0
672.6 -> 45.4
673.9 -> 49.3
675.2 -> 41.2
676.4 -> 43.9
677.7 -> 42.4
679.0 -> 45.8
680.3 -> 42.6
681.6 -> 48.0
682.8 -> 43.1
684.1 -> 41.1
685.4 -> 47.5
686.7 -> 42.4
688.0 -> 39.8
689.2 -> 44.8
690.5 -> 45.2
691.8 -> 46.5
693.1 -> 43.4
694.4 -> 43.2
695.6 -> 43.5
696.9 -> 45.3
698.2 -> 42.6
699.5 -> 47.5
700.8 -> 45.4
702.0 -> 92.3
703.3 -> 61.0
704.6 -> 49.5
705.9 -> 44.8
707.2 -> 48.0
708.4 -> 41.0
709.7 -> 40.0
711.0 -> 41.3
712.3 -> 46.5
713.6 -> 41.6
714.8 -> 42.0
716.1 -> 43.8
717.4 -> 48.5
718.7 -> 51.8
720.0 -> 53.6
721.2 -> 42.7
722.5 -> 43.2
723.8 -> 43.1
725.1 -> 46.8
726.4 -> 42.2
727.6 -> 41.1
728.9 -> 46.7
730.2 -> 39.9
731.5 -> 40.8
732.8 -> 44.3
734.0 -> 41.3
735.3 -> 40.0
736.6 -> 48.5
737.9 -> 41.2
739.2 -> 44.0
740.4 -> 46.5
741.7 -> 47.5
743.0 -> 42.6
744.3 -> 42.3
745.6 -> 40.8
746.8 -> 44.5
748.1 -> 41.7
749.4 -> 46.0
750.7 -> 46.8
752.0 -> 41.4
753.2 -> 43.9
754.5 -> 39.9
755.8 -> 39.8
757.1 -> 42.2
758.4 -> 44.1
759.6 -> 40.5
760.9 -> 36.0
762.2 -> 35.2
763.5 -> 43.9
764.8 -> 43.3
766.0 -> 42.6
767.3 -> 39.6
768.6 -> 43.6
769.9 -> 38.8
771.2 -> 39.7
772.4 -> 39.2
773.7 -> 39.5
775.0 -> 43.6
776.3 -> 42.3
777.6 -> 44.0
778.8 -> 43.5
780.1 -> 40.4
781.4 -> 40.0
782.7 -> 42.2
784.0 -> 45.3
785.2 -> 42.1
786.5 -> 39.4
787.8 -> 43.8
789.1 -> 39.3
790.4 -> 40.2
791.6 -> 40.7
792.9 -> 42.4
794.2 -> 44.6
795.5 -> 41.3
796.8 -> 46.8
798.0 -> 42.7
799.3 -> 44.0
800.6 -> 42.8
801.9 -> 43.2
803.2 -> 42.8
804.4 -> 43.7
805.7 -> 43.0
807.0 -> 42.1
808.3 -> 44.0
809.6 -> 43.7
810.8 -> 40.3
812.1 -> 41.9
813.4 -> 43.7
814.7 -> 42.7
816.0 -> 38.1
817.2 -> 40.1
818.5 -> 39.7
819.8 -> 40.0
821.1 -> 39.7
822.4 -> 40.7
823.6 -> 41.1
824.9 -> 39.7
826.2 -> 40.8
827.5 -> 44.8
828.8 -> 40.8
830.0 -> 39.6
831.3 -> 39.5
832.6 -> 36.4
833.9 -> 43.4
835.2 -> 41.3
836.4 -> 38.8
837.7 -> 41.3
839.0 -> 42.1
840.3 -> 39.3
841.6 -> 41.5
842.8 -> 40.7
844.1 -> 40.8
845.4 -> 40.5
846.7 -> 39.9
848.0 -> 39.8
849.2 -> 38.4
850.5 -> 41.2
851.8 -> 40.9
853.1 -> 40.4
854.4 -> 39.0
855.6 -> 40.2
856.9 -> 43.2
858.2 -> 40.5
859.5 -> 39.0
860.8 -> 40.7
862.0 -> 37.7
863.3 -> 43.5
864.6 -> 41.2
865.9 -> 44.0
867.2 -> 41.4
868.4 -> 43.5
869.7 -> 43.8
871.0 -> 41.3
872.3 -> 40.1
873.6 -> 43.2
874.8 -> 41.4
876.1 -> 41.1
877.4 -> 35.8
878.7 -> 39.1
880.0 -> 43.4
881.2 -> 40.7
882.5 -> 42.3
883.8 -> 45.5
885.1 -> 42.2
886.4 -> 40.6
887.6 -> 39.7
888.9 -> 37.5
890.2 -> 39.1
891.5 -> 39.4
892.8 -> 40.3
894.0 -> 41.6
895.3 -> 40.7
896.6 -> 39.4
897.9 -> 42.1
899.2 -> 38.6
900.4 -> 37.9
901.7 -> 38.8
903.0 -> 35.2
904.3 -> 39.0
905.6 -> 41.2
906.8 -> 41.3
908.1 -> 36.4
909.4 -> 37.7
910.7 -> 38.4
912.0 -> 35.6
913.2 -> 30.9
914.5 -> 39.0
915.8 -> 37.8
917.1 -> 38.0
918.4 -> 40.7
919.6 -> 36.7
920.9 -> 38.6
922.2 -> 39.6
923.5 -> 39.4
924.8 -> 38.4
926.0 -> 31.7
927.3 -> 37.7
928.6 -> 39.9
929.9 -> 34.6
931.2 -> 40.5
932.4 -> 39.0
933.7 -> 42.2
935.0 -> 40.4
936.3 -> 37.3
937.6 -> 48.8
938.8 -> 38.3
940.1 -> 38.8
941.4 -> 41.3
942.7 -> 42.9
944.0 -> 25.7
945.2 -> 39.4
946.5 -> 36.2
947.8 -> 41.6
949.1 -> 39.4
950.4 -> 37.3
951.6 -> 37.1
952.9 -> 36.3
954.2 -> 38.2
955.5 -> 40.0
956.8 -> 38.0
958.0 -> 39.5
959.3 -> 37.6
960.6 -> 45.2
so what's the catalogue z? 0.069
